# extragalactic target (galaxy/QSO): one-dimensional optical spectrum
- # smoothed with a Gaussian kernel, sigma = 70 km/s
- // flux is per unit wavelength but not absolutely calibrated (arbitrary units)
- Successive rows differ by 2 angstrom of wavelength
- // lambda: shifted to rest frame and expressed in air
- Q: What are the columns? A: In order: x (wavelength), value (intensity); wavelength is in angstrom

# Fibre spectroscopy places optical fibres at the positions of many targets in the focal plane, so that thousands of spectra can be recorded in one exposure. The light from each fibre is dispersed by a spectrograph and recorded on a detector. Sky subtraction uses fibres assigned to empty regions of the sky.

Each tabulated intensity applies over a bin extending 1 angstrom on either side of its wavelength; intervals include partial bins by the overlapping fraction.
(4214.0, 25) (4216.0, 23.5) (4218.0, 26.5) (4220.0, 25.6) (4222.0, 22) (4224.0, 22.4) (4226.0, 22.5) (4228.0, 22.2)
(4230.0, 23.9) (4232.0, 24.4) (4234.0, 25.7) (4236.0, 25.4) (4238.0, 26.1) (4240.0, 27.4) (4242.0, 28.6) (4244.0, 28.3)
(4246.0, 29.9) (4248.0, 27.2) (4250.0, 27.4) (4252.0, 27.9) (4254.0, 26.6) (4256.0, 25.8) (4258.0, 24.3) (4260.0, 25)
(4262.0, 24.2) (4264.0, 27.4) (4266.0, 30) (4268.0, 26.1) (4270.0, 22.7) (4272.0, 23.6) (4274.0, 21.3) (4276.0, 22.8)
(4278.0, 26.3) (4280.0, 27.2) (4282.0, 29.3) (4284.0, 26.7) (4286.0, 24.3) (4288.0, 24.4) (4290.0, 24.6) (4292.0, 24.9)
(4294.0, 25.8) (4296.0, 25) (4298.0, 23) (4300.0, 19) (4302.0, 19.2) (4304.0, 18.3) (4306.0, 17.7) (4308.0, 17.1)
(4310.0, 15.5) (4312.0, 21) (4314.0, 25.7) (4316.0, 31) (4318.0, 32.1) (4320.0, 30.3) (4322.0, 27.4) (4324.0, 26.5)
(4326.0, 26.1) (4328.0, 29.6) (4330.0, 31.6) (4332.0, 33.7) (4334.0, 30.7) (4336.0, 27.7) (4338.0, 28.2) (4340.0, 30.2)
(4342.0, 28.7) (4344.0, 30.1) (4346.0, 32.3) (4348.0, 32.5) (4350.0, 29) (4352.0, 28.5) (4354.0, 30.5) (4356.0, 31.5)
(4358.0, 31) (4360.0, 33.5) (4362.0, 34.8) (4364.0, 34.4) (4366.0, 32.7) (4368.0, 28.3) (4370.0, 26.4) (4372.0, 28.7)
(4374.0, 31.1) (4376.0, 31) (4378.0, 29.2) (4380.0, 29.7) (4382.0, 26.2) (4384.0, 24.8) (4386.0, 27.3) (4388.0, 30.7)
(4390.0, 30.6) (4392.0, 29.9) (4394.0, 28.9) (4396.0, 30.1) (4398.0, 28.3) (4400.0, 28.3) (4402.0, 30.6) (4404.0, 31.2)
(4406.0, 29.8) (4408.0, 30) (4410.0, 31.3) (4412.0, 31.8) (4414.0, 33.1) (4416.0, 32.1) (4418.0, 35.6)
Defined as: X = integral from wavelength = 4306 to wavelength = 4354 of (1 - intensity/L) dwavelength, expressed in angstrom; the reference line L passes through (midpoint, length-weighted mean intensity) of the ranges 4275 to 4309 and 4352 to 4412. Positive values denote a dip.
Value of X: -3.1 angstrom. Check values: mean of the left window 23.3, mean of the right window 30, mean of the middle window 27.9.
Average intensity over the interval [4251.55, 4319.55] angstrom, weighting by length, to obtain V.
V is 24.3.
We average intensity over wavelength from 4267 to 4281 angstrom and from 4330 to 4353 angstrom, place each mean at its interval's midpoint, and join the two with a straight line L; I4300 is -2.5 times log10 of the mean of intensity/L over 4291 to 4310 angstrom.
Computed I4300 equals 0.26 mag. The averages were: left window 24.3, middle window 20.8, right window 30.2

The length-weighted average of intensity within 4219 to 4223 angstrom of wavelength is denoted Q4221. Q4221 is 23.8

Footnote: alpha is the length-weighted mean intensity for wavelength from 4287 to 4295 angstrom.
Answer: 24.9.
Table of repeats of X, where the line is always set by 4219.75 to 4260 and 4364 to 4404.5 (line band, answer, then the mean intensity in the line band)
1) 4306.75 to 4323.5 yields 1.6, 24.9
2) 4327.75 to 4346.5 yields -1.4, 30.3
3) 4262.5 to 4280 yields 0.9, 25.1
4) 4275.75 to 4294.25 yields 0.7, 25.7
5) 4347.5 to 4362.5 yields -1.4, 31.3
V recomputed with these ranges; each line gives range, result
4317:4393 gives 29.9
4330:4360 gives 30.5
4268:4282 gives 24.5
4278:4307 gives 23.6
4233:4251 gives 27.3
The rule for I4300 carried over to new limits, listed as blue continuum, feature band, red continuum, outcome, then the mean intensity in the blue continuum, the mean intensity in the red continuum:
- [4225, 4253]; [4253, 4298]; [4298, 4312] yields -0.163 mag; 26.2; 18.4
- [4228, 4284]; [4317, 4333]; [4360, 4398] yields -0.057 mag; 26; 29.8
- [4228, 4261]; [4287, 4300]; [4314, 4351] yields 0.169 mag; 26.4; 29.8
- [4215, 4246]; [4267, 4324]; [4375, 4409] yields 0.116 mag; 25.1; 29.2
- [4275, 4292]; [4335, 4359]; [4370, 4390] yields -0.088 mag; 25.7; 28.7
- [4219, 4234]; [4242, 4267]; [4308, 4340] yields -0.103 mag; 23.4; 27.5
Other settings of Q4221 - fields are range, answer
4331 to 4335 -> 32.2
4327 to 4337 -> 30.7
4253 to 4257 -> 26.2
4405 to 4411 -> 30.4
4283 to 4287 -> 25.5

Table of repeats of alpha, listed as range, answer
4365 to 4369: 30.5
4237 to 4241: 26.8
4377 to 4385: 27.5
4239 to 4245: 28.1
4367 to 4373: 27.8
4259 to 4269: 26.5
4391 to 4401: 29.1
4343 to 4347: 31.2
